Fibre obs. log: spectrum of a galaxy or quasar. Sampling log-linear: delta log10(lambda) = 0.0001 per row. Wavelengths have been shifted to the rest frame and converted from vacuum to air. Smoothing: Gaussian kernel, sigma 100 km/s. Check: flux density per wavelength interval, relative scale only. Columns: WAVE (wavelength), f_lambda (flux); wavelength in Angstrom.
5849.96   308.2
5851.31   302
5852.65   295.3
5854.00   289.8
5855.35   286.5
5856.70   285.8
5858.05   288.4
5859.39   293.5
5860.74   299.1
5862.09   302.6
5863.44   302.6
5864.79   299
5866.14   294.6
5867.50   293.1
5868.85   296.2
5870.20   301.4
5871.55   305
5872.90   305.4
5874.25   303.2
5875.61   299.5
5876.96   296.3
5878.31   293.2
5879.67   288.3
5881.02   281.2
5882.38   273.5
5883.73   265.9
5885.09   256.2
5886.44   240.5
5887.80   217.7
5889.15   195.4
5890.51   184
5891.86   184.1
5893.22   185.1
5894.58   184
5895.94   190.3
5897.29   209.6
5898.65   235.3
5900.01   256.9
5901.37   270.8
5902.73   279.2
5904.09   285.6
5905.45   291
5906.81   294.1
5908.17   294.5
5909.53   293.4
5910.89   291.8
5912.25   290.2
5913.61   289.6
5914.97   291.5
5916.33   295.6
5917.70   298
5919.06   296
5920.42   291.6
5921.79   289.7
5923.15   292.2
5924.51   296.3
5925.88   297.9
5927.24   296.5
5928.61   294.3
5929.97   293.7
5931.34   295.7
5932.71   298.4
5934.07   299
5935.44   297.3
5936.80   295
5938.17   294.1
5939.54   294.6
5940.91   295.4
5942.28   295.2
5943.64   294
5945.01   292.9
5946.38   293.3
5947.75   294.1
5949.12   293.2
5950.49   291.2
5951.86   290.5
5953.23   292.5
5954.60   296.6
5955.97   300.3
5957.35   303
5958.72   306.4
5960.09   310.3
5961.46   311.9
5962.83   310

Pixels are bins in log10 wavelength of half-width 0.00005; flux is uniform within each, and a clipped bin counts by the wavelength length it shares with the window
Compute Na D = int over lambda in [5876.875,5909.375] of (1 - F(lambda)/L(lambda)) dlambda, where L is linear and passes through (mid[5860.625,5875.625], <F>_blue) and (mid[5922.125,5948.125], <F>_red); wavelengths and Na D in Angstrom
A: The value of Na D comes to 5.5 Angstrom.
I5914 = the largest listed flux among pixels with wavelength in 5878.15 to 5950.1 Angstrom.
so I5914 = 299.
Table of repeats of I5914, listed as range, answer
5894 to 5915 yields 294.5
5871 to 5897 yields 305.4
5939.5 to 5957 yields 300.3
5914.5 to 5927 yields 298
